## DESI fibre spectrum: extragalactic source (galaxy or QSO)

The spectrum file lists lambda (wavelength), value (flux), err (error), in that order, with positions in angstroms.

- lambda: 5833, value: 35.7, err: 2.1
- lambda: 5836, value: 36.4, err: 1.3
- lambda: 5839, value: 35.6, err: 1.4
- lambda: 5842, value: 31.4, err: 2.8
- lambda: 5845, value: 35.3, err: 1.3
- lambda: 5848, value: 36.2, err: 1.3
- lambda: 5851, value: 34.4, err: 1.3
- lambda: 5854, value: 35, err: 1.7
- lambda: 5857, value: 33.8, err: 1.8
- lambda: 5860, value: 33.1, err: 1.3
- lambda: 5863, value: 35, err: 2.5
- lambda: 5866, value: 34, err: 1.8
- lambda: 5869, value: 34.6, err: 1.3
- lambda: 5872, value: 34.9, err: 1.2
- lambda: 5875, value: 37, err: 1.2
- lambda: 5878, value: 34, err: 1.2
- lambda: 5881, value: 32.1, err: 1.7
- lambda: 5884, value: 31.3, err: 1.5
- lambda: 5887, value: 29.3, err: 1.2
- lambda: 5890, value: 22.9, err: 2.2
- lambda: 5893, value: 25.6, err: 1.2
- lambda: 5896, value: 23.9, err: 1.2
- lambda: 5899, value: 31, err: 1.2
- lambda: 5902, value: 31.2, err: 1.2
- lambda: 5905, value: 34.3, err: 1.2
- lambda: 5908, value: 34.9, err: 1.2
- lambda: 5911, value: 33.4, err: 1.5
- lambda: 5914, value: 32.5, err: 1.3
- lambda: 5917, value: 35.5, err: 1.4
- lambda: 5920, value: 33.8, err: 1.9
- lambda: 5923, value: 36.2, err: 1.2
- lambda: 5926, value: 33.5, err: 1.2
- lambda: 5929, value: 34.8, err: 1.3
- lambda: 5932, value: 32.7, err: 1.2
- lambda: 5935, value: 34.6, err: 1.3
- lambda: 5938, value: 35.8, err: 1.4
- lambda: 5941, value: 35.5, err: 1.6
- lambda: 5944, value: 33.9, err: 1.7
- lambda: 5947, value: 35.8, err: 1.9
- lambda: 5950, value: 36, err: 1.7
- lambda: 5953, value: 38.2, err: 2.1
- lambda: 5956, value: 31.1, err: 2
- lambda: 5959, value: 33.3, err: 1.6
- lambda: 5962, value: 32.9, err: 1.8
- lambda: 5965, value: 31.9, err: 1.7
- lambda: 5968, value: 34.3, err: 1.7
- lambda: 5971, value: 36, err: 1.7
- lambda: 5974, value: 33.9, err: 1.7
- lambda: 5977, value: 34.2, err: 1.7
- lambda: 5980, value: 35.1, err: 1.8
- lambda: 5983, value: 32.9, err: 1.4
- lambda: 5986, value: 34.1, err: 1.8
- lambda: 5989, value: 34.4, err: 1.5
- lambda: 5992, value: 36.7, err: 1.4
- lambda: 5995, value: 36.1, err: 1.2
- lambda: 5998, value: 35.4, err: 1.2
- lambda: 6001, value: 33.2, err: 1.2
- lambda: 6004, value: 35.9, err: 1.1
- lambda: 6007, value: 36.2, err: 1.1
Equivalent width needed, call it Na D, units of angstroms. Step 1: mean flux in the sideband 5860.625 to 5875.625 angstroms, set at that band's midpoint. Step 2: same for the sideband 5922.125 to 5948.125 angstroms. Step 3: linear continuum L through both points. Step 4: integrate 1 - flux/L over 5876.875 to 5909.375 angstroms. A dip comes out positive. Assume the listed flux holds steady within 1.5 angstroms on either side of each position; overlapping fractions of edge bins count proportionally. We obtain 4.5 angstroms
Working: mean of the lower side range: 34.9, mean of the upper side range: 34.7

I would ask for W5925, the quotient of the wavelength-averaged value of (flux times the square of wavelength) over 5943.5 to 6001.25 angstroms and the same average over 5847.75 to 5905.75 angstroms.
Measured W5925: 1.11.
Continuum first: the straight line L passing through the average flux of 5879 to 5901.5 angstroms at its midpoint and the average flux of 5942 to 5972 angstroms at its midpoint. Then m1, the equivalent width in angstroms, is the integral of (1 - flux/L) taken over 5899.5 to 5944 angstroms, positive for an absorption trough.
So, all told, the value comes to -4.28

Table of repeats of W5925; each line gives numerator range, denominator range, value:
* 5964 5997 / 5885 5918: 1.17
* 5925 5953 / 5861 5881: 1.03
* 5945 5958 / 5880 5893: 1.27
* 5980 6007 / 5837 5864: 1.06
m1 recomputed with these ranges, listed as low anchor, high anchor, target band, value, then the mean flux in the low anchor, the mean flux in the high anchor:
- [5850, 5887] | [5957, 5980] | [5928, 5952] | -0.8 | 33.9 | 33.8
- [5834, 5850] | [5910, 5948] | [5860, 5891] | 1.9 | 35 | 34.5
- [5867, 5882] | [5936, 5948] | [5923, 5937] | 0.3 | 34.6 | 35.2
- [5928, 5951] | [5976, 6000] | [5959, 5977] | 0.5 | 34.9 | 34.8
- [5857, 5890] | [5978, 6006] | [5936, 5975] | -0.2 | 33.1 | 34.9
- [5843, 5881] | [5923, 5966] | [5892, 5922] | 2.4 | 34.6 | 34.4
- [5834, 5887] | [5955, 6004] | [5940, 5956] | -0.6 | 34.2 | 34.2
